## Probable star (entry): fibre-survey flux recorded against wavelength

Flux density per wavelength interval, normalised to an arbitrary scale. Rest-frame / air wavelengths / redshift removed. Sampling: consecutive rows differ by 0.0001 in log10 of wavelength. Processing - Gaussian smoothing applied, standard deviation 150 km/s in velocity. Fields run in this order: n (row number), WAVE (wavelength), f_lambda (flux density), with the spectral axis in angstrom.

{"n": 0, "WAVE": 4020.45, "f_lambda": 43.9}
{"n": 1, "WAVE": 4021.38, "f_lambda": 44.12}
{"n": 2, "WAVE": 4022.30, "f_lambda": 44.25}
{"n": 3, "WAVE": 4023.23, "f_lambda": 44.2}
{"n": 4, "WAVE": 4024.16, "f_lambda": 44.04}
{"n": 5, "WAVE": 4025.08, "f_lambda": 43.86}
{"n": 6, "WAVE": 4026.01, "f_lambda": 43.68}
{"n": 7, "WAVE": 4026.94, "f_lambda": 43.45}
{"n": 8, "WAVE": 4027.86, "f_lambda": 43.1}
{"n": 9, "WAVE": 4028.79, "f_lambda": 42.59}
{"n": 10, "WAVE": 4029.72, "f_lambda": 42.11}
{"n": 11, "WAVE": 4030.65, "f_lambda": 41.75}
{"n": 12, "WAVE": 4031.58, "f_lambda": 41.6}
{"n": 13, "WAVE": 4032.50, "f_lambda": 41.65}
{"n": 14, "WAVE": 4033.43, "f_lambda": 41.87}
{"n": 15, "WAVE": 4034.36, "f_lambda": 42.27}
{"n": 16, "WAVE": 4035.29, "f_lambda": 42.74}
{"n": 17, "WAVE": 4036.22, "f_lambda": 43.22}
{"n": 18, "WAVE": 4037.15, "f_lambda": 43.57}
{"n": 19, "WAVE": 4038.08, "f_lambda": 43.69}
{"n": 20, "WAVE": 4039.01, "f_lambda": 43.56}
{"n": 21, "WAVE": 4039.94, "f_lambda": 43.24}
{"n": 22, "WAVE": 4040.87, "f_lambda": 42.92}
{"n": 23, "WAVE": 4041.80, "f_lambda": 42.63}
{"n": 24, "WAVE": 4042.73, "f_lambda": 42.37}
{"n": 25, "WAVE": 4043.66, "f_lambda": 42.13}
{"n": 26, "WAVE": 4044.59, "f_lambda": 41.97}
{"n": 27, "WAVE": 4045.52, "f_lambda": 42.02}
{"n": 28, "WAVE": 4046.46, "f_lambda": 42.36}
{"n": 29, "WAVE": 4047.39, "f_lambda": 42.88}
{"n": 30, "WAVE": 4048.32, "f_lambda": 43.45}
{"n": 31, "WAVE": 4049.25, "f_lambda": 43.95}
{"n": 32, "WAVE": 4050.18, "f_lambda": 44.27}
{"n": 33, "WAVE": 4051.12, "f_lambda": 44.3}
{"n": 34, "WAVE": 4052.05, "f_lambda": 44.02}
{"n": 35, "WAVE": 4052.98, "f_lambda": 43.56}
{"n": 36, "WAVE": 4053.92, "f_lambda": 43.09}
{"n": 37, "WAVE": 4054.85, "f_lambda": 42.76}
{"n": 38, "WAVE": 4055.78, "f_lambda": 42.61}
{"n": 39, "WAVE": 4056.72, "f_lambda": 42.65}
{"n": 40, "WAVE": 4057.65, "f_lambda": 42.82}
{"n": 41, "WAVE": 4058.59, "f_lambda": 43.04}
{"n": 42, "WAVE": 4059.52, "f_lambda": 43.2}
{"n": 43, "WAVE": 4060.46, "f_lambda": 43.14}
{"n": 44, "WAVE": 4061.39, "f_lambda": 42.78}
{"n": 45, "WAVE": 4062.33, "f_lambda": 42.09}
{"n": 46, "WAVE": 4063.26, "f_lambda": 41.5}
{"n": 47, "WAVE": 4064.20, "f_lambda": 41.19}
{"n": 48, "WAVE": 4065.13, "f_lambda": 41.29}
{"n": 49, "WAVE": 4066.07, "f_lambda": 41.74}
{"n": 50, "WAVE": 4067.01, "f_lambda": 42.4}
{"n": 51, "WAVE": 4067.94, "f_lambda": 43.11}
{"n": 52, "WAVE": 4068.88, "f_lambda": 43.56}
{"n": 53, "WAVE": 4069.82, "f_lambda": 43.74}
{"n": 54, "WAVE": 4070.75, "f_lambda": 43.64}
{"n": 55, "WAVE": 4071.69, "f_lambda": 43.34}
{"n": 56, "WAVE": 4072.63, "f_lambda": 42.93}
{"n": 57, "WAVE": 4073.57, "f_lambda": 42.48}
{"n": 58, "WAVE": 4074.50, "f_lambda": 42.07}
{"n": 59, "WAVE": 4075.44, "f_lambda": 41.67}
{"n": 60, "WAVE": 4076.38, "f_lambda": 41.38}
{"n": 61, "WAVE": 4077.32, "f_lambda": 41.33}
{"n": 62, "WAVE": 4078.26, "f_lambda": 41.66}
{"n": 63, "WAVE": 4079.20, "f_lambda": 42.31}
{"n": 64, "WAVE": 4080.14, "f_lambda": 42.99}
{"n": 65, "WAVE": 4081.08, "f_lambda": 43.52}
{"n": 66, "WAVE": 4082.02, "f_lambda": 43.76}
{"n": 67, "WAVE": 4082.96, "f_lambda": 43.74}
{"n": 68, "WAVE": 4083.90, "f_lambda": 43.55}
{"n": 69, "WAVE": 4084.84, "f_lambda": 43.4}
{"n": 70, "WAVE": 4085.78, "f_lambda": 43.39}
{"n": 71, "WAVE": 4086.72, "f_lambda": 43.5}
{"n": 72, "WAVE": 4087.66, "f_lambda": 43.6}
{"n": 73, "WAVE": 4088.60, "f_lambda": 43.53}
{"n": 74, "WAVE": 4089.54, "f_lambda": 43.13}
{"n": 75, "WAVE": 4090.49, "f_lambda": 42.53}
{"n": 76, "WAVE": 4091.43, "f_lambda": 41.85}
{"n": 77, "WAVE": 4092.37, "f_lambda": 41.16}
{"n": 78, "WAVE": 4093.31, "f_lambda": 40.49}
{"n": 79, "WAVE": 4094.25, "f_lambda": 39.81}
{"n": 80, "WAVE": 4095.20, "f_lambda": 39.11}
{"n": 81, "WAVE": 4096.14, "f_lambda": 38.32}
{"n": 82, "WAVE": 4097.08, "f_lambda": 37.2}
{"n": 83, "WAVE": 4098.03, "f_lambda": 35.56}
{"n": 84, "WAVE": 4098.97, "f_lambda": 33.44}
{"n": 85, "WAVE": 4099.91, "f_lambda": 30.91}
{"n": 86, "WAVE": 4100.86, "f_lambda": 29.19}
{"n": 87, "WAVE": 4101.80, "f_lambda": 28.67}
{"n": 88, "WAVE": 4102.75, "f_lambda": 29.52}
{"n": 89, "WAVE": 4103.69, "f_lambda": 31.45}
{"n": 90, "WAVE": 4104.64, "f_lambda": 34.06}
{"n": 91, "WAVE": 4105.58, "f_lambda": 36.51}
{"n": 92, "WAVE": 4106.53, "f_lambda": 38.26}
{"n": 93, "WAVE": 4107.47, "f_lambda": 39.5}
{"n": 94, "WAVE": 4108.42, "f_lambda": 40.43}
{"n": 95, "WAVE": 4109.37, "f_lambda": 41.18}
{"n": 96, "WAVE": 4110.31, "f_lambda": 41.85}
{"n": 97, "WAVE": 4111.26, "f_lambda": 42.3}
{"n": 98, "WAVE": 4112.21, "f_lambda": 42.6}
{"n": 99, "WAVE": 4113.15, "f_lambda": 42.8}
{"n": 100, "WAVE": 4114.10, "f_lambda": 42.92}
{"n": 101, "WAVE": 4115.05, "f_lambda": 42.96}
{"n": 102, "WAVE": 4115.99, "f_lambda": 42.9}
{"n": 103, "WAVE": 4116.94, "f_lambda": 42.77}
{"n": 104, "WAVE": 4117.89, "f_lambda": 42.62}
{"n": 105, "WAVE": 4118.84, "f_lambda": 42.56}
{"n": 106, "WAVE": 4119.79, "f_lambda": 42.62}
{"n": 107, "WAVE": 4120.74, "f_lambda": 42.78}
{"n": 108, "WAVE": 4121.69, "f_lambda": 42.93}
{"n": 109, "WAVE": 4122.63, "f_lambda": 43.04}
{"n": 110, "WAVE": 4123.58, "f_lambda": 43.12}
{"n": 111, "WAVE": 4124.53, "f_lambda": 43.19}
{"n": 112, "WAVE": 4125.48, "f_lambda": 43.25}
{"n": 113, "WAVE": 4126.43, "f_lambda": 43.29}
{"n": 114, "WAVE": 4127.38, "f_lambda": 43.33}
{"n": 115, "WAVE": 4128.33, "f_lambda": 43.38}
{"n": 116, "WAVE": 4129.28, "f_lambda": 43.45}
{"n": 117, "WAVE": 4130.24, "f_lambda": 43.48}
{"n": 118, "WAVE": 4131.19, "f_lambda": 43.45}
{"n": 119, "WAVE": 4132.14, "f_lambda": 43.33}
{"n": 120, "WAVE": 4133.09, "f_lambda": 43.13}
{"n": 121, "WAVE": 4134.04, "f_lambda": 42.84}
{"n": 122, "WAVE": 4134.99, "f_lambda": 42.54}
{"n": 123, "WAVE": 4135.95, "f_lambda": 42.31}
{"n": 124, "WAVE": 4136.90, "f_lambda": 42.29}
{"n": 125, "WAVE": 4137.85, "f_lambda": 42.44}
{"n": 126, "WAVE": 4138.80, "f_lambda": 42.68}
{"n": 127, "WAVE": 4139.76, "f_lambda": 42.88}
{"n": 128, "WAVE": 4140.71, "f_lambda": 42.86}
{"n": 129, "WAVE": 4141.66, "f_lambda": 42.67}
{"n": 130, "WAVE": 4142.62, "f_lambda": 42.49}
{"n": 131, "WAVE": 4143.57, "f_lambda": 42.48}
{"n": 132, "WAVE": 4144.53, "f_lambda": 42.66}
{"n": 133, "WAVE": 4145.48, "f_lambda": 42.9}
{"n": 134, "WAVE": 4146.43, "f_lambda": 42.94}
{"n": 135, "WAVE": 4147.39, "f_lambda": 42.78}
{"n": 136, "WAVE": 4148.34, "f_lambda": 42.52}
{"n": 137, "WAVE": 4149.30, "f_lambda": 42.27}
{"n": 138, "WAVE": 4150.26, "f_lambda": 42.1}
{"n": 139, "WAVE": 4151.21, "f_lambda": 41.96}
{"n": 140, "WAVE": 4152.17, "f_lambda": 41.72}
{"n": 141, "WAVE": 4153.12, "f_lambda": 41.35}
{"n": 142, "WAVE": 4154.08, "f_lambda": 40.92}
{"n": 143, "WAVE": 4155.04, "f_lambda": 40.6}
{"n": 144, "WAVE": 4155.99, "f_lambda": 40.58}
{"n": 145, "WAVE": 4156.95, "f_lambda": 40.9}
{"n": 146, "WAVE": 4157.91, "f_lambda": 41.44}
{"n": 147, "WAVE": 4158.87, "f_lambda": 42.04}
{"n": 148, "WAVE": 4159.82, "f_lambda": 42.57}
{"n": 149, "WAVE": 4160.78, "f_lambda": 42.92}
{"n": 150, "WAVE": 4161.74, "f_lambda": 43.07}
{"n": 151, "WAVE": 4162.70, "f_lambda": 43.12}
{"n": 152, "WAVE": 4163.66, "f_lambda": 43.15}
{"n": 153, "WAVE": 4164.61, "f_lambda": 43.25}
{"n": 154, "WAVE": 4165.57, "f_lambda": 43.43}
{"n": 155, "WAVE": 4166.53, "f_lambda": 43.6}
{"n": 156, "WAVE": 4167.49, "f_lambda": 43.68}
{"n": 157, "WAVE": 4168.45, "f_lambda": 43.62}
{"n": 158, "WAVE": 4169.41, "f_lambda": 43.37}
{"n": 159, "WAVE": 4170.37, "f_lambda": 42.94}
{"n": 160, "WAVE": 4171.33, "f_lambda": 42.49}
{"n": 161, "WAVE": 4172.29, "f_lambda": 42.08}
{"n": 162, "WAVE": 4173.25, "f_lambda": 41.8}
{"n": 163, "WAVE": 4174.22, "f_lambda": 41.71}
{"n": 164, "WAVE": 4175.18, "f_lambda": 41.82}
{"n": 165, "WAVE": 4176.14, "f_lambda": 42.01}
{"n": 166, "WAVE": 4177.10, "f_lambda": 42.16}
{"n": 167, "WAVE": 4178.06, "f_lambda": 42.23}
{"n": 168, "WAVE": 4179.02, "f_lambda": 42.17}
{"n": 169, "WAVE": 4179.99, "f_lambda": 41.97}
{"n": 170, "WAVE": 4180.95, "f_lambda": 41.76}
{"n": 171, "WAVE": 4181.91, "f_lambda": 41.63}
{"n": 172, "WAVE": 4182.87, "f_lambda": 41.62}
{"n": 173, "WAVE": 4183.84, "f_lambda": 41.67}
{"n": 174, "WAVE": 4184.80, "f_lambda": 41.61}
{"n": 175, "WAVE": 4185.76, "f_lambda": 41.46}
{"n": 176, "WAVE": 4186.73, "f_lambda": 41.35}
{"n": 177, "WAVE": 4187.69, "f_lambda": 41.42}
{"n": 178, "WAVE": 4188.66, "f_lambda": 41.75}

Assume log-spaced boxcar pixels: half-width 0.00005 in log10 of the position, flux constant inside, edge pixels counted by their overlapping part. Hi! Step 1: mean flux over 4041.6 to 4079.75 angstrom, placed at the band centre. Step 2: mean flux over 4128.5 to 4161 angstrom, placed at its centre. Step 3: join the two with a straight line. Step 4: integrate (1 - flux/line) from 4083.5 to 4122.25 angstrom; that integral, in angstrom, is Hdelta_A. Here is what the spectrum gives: 2.56 angstrom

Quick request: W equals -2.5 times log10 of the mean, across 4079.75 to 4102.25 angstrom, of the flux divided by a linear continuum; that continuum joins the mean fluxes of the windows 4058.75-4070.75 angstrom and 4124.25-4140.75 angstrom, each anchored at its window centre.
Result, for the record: 0.08 mag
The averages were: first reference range 42.6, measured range 39.9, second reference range 43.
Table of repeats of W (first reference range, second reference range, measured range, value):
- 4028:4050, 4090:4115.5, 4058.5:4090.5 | -0.07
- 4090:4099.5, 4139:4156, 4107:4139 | -0.05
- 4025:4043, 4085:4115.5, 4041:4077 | -0.04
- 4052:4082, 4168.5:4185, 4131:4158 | 0.00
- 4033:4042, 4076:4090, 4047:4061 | -0.01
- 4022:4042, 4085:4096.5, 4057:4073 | -0.01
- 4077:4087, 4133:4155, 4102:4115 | 0.11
